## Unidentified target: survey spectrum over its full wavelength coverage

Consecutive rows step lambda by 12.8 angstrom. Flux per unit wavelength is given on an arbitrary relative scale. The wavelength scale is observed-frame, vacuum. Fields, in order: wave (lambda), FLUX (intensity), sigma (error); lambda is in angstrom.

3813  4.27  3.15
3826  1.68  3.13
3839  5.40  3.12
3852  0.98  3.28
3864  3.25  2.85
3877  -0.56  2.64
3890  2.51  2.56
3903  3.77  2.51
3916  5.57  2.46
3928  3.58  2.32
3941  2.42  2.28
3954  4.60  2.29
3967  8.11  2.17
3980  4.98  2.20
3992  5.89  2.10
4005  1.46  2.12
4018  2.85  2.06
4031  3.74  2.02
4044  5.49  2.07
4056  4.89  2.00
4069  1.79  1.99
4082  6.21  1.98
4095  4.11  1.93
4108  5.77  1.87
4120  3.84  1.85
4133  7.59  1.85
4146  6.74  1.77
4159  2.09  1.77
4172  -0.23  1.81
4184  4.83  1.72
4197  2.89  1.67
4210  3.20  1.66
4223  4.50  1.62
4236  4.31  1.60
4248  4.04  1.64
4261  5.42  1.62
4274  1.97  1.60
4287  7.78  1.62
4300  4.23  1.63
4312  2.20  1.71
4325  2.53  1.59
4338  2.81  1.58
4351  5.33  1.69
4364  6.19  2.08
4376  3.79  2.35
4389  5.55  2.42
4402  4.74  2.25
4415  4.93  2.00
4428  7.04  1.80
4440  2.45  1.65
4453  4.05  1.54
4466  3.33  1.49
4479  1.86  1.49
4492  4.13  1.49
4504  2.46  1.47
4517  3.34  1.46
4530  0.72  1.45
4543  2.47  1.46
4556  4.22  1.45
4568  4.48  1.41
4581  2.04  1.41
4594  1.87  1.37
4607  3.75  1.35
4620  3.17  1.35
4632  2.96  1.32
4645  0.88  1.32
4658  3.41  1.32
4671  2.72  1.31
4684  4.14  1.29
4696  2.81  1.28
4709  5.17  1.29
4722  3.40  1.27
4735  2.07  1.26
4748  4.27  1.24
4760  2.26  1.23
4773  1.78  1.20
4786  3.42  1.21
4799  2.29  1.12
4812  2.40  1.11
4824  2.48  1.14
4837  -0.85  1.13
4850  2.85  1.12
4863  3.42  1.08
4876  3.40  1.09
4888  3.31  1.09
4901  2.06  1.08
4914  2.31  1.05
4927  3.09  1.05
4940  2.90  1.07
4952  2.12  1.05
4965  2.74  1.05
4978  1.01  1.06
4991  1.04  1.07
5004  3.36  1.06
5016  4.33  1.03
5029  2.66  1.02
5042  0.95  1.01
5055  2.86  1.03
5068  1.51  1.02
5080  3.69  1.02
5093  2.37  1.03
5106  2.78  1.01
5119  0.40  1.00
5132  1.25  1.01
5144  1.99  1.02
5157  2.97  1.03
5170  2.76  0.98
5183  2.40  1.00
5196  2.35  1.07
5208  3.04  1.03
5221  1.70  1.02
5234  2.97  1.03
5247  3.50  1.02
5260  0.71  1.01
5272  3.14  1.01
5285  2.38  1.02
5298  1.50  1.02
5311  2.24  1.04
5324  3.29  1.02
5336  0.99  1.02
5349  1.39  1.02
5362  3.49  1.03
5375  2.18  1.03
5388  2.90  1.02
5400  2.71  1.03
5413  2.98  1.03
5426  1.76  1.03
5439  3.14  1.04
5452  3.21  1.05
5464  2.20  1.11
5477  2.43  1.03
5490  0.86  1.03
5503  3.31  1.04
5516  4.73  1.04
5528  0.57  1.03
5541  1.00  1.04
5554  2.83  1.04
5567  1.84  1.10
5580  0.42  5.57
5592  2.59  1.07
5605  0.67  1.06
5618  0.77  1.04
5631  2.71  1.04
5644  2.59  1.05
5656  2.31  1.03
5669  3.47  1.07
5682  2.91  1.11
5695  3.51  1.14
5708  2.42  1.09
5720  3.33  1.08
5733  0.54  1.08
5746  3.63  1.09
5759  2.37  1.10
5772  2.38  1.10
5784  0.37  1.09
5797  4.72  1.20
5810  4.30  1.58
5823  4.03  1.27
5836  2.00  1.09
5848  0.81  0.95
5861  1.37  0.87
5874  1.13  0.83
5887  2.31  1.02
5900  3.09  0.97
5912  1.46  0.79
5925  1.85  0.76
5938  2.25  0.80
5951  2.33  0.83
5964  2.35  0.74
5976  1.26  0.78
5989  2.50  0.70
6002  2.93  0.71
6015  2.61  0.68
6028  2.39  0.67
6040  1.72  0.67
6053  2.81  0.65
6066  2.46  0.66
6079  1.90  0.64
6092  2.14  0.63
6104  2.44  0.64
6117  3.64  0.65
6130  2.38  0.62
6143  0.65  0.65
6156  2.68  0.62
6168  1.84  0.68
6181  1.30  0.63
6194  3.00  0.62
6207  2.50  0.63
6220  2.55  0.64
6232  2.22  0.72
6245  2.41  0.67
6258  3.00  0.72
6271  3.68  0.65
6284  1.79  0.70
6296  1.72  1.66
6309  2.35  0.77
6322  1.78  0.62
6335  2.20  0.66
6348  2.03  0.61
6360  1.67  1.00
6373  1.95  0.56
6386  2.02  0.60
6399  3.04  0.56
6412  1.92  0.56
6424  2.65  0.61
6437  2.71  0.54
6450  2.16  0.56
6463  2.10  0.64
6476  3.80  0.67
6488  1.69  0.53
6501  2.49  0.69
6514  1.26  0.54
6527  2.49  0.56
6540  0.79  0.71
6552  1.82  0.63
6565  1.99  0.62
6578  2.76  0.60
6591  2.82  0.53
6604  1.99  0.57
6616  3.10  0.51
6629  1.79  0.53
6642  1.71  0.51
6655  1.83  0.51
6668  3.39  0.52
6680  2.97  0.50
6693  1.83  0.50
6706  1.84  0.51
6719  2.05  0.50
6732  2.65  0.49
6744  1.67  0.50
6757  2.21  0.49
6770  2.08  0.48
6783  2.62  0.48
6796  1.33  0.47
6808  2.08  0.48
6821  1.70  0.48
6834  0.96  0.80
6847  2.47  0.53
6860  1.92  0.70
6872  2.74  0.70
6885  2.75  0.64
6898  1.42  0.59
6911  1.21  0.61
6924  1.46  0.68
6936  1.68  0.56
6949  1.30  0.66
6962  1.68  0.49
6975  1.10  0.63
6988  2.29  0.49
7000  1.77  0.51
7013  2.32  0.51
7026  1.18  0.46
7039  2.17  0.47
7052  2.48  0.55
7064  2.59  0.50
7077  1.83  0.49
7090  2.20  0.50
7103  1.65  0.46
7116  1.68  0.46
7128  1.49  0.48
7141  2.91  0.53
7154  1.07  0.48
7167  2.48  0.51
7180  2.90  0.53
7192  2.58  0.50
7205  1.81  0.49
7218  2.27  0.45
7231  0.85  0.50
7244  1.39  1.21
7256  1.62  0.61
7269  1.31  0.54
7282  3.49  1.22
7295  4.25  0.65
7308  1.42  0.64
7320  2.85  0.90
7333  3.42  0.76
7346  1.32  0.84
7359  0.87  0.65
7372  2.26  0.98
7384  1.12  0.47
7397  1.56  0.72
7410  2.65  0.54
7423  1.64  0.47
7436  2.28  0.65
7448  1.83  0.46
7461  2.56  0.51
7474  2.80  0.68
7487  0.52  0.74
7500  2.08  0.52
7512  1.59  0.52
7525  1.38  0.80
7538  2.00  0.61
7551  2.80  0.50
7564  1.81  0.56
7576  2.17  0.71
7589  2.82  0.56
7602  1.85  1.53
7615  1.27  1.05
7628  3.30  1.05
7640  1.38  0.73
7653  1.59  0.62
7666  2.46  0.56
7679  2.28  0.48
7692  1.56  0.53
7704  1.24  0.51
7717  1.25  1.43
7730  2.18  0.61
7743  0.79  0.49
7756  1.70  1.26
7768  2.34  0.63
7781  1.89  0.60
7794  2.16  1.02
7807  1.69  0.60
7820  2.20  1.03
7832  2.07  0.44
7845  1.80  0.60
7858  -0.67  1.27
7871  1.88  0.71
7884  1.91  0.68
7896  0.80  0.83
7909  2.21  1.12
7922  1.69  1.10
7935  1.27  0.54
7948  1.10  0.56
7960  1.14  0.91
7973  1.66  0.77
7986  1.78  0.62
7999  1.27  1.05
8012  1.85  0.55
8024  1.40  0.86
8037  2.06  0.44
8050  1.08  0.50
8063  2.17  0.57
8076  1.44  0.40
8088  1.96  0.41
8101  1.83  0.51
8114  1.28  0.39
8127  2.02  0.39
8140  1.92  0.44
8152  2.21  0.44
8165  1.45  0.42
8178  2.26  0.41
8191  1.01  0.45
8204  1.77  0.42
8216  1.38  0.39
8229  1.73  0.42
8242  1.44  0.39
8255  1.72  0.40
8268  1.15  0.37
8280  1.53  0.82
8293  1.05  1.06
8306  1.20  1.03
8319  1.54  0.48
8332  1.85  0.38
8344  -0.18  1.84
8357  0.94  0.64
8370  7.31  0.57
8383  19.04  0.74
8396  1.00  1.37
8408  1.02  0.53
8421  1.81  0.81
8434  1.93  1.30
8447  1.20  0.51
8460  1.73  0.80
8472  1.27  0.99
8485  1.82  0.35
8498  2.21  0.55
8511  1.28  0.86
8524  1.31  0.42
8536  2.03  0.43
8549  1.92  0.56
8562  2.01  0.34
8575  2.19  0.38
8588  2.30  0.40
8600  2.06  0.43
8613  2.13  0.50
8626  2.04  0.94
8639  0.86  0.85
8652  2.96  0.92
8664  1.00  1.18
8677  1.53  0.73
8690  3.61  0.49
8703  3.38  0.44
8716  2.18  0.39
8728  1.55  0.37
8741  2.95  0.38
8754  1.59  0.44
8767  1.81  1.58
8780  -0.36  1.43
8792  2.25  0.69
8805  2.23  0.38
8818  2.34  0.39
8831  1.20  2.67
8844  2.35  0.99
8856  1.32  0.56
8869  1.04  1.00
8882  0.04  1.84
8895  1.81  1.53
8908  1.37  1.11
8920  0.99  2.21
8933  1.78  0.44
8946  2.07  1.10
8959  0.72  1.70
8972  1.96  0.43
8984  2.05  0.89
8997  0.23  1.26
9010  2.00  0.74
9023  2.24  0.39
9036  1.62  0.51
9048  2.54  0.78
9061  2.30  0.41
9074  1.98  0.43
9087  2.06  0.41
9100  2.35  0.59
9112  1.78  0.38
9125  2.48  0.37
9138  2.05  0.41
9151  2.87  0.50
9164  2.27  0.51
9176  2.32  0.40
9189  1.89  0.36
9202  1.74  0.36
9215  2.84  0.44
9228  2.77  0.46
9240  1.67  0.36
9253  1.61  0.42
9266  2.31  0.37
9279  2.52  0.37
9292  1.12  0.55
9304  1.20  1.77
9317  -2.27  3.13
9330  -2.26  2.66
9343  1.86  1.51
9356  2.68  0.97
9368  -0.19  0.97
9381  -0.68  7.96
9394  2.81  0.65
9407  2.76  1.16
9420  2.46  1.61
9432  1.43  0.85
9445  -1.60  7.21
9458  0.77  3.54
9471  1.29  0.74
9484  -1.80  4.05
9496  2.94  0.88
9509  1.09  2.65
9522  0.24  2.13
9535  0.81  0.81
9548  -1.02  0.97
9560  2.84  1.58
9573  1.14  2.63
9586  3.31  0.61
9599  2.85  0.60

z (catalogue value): 1.247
